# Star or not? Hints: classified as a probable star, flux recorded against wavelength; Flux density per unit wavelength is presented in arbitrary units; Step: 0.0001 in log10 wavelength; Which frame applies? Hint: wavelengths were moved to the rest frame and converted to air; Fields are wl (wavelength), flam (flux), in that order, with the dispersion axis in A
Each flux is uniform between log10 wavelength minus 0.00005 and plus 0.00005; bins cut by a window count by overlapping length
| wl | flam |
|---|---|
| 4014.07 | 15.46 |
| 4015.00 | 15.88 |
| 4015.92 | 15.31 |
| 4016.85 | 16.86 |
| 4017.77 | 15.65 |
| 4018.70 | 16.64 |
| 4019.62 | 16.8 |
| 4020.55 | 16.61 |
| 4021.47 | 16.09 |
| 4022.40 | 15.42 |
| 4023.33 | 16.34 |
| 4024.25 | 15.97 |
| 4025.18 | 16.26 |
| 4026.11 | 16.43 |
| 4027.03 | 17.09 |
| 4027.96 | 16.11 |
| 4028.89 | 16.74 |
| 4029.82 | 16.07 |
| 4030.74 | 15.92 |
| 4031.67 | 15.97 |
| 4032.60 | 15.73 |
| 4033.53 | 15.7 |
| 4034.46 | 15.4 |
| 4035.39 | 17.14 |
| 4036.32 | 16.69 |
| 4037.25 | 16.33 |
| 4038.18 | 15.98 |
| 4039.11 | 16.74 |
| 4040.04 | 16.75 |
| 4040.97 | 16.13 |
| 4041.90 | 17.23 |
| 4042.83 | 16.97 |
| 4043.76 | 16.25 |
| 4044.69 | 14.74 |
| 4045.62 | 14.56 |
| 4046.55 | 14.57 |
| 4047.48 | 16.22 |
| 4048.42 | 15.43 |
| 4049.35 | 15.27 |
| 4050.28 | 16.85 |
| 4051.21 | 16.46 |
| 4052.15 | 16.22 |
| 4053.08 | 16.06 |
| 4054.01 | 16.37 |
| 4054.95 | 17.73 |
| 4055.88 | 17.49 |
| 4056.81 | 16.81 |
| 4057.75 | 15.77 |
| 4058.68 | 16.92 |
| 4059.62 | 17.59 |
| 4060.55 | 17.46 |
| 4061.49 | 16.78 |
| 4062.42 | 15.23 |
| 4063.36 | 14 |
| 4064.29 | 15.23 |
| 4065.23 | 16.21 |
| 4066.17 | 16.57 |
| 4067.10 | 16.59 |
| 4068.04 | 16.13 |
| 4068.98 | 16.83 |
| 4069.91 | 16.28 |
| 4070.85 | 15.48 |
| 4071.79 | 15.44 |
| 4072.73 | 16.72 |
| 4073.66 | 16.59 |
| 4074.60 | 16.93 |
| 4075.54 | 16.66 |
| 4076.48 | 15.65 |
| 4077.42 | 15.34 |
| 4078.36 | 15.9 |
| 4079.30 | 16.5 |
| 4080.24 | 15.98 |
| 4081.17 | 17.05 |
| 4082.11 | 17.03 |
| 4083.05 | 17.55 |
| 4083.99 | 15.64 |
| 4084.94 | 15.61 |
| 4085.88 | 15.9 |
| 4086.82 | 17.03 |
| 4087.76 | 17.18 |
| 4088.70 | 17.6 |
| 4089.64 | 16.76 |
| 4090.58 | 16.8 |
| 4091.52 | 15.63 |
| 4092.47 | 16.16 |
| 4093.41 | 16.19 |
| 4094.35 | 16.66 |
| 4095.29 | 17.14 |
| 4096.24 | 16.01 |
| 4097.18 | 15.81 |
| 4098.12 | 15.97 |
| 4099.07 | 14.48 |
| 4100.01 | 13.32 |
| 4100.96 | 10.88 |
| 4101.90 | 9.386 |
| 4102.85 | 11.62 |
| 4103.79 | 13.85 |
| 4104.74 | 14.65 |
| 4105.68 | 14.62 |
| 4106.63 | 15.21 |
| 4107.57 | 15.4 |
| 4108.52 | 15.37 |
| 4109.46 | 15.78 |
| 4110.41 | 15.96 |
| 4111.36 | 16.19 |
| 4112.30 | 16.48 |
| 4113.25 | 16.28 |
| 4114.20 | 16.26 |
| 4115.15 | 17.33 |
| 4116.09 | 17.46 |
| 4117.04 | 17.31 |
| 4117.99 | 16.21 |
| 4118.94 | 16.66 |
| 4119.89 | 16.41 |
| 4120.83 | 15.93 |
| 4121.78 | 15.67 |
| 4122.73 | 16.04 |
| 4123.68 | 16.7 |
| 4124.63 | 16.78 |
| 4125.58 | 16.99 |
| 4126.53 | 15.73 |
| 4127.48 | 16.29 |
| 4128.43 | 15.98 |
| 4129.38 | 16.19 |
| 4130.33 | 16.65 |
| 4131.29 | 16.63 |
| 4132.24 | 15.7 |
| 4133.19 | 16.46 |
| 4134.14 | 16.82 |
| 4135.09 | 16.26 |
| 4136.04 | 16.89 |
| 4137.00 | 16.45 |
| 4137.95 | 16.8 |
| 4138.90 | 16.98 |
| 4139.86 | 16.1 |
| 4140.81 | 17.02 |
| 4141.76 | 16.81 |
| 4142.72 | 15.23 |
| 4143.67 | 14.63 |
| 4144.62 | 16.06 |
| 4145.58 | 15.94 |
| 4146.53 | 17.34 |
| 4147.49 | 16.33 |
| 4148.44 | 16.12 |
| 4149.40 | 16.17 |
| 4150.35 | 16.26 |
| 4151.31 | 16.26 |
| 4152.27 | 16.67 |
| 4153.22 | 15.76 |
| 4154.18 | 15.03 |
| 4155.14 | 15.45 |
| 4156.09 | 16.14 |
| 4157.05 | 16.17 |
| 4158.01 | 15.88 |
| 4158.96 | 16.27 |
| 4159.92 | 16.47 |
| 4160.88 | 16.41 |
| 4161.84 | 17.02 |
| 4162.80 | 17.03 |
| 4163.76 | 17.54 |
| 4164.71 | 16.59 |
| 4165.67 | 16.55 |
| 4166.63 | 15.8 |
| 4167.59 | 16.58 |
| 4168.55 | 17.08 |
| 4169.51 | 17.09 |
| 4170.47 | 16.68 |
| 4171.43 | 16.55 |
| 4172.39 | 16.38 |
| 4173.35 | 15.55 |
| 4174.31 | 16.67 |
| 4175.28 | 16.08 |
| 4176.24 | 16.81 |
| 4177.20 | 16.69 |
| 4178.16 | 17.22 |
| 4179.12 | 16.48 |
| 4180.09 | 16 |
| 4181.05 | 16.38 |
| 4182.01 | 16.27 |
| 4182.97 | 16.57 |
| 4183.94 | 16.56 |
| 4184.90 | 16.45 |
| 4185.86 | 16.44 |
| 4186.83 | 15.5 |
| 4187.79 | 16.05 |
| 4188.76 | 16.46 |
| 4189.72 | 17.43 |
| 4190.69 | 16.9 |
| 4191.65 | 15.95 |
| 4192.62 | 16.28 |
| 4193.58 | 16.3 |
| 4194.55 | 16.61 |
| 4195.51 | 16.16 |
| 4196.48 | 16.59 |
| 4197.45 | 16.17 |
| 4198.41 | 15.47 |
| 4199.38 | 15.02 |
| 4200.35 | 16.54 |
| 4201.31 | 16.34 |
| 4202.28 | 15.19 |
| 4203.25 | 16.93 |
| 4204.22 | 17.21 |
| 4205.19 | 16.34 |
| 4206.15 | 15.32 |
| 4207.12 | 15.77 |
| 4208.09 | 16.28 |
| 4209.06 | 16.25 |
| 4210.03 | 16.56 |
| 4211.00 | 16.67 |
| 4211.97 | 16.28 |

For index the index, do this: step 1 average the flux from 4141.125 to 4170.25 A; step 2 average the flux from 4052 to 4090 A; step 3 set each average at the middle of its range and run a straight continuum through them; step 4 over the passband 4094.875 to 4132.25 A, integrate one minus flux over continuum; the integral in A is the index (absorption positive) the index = 1.8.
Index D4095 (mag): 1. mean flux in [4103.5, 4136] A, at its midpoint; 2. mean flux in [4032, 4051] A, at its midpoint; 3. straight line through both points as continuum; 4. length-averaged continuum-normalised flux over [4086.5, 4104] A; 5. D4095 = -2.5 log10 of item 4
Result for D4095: 0.064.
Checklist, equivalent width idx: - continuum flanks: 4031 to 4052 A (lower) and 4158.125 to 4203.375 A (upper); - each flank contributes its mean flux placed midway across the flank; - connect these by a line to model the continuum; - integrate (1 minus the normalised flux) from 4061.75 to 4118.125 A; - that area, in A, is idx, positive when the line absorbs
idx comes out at 1.3 A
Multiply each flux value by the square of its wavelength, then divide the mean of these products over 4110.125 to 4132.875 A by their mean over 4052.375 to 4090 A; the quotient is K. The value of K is 1.02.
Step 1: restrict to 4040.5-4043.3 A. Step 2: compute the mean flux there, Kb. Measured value 16.8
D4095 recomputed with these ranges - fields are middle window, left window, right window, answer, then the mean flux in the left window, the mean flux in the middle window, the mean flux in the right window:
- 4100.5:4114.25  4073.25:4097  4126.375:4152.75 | 0.13 mag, 16.4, 14.5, 16.3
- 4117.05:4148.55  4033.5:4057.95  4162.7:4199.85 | 0.00 mag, 16.2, 16.3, 16.4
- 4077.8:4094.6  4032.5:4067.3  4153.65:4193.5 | -0.02 mag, 16.2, 16.5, 16.4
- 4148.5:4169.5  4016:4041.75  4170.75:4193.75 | 0.00 mag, 16.3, 16.4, 16.4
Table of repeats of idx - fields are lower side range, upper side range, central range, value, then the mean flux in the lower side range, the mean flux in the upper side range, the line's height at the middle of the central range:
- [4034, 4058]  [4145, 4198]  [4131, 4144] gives 0.00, 16.2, 16.4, 16.4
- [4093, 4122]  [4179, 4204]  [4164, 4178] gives -0.43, 15.4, 16.3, 16.1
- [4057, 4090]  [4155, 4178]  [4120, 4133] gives 0.14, 16.3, 16.5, 16.4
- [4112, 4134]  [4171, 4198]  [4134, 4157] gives 0.30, 16.4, 16.4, 16.4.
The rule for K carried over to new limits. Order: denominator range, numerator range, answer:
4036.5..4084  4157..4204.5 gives 1.07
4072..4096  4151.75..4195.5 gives 1.04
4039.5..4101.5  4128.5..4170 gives 1.05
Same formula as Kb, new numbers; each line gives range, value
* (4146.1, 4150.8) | 16.4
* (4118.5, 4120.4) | 16.6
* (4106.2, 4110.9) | 15.6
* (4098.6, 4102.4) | 12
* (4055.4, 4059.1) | 16.8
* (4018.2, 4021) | 16.6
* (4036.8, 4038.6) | 16.2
